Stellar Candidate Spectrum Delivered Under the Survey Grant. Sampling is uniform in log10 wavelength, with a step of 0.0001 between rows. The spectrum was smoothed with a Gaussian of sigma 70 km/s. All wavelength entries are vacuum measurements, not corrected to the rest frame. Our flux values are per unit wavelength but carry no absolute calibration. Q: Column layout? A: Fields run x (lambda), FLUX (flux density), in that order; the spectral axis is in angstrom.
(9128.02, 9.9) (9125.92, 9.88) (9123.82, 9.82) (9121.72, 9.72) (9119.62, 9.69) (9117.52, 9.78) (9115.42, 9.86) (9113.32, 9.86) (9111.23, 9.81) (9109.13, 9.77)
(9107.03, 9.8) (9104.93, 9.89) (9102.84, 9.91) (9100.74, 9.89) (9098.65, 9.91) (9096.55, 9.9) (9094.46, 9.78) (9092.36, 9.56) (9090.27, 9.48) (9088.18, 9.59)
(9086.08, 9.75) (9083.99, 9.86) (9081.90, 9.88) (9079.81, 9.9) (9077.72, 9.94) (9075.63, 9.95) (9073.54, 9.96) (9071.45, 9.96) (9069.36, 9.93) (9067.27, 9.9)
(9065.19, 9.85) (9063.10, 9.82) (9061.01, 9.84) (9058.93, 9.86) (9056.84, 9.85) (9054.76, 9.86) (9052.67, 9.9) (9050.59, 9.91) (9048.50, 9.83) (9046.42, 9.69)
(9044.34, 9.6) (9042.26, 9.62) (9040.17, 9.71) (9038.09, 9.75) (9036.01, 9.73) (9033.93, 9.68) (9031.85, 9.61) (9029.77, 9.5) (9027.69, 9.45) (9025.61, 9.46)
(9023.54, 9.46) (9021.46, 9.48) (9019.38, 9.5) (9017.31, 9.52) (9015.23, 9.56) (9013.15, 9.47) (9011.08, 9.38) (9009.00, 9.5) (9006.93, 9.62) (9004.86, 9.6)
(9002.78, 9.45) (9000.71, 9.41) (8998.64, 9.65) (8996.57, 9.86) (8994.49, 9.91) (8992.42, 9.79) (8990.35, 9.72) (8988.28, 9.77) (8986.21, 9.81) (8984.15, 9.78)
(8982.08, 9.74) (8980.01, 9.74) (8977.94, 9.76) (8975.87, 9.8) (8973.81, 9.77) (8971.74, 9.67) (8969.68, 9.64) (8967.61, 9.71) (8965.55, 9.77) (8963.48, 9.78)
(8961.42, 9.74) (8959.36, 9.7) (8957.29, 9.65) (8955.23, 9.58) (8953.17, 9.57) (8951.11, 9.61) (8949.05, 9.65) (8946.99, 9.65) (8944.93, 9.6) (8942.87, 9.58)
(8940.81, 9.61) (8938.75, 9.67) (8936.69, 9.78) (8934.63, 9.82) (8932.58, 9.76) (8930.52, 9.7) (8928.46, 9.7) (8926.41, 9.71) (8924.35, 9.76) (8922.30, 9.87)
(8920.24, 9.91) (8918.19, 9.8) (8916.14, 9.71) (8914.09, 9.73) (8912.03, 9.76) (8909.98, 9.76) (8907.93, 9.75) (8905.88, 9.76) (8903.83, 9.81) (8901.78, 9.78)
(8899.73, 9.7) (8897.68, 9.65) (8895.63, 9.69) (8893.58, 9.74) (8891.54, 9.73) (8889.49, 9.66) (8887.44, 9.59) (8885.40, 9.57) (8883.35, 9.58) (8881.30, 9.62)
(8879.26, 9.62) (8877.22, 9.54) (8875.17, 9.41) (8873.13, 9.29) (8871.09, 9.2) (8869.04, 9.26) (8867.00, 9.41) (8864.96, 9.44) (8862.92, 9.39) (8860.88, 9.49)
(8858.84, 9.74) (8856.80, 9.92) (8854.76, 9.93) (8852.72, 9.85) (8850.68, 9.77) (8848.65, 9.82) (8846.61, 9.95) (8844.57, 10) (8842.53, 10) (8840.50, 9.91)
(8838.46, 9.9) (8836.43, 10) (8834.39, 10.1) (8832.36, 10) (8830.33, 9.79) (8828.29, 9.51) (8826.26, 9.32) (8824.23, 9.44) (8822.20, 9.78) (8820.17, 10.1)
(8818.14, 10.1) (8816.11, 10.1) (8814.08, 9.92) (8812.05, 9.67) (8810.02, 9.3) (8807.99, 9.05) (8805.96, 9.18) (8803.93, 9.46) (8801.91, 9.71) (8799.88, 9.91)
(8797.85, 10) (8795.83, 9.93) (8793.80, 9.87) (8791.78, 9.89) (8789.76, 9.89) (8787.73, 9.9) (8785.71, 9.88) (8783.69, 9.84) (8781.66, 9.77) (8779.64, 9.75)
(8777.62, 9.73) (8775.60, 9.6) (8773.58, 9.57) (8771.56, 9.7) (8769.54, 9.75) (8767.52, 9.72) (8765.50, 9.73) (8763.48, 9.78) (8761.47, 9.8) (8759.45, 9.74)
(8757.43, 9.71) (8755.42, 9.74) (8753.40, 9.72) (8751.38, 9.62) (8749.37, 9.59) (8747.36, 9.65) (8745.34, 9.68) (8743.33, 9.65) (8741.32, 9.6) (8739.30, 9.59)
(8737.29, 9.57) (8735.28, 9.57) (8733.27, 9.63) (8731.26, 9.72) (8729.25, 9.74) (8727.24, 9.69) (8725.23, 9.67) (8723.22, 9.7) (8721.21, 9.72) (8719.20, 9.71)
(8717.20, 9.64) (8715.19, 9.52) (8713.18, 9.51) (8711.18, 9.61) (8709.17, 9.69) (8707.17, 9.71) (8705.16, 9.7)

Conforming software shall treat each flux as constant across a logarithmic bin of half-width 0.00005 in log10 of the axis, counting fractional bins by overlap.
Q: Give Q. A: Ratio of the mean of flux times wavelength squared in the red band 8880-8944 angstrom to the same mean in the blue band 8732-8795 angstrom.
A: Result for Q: 1.0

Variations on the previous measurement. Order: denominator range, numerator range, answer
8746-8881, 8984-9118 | 1.06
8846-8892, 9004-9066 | 1.04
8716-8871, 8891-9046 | 1.04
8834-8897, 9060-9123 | 1.07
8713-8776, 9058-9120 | 1.10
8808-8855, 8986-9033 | 1.02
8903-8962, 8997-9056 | 1.01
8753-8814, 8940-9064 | 1.05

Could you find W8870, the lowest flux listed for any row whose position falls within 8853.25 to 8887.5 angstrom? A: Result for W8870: 9.2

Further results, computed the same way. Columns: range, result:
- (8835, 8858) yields 9.77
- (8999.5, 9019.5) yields 9.38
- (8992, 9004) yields 9.41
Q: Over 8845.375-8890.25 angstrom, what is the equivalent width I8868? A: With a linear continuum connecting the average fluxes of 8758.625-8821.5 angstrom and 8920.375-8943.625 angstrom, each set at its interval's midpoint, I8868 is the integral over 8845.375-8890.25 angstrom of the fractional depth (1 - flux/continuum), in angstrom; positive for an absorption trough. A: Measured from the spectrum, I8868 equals 0.67 angstrom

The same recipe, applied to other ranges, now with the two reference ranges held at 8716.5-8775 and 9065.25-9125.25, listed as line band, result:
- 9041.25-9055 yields 0.1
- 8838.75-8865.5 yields -0.2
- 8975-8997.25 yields 0.0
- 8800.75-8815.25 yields 0.3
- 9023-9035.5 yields 0.3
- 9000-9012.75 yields 0.4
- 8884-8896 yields 0.1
